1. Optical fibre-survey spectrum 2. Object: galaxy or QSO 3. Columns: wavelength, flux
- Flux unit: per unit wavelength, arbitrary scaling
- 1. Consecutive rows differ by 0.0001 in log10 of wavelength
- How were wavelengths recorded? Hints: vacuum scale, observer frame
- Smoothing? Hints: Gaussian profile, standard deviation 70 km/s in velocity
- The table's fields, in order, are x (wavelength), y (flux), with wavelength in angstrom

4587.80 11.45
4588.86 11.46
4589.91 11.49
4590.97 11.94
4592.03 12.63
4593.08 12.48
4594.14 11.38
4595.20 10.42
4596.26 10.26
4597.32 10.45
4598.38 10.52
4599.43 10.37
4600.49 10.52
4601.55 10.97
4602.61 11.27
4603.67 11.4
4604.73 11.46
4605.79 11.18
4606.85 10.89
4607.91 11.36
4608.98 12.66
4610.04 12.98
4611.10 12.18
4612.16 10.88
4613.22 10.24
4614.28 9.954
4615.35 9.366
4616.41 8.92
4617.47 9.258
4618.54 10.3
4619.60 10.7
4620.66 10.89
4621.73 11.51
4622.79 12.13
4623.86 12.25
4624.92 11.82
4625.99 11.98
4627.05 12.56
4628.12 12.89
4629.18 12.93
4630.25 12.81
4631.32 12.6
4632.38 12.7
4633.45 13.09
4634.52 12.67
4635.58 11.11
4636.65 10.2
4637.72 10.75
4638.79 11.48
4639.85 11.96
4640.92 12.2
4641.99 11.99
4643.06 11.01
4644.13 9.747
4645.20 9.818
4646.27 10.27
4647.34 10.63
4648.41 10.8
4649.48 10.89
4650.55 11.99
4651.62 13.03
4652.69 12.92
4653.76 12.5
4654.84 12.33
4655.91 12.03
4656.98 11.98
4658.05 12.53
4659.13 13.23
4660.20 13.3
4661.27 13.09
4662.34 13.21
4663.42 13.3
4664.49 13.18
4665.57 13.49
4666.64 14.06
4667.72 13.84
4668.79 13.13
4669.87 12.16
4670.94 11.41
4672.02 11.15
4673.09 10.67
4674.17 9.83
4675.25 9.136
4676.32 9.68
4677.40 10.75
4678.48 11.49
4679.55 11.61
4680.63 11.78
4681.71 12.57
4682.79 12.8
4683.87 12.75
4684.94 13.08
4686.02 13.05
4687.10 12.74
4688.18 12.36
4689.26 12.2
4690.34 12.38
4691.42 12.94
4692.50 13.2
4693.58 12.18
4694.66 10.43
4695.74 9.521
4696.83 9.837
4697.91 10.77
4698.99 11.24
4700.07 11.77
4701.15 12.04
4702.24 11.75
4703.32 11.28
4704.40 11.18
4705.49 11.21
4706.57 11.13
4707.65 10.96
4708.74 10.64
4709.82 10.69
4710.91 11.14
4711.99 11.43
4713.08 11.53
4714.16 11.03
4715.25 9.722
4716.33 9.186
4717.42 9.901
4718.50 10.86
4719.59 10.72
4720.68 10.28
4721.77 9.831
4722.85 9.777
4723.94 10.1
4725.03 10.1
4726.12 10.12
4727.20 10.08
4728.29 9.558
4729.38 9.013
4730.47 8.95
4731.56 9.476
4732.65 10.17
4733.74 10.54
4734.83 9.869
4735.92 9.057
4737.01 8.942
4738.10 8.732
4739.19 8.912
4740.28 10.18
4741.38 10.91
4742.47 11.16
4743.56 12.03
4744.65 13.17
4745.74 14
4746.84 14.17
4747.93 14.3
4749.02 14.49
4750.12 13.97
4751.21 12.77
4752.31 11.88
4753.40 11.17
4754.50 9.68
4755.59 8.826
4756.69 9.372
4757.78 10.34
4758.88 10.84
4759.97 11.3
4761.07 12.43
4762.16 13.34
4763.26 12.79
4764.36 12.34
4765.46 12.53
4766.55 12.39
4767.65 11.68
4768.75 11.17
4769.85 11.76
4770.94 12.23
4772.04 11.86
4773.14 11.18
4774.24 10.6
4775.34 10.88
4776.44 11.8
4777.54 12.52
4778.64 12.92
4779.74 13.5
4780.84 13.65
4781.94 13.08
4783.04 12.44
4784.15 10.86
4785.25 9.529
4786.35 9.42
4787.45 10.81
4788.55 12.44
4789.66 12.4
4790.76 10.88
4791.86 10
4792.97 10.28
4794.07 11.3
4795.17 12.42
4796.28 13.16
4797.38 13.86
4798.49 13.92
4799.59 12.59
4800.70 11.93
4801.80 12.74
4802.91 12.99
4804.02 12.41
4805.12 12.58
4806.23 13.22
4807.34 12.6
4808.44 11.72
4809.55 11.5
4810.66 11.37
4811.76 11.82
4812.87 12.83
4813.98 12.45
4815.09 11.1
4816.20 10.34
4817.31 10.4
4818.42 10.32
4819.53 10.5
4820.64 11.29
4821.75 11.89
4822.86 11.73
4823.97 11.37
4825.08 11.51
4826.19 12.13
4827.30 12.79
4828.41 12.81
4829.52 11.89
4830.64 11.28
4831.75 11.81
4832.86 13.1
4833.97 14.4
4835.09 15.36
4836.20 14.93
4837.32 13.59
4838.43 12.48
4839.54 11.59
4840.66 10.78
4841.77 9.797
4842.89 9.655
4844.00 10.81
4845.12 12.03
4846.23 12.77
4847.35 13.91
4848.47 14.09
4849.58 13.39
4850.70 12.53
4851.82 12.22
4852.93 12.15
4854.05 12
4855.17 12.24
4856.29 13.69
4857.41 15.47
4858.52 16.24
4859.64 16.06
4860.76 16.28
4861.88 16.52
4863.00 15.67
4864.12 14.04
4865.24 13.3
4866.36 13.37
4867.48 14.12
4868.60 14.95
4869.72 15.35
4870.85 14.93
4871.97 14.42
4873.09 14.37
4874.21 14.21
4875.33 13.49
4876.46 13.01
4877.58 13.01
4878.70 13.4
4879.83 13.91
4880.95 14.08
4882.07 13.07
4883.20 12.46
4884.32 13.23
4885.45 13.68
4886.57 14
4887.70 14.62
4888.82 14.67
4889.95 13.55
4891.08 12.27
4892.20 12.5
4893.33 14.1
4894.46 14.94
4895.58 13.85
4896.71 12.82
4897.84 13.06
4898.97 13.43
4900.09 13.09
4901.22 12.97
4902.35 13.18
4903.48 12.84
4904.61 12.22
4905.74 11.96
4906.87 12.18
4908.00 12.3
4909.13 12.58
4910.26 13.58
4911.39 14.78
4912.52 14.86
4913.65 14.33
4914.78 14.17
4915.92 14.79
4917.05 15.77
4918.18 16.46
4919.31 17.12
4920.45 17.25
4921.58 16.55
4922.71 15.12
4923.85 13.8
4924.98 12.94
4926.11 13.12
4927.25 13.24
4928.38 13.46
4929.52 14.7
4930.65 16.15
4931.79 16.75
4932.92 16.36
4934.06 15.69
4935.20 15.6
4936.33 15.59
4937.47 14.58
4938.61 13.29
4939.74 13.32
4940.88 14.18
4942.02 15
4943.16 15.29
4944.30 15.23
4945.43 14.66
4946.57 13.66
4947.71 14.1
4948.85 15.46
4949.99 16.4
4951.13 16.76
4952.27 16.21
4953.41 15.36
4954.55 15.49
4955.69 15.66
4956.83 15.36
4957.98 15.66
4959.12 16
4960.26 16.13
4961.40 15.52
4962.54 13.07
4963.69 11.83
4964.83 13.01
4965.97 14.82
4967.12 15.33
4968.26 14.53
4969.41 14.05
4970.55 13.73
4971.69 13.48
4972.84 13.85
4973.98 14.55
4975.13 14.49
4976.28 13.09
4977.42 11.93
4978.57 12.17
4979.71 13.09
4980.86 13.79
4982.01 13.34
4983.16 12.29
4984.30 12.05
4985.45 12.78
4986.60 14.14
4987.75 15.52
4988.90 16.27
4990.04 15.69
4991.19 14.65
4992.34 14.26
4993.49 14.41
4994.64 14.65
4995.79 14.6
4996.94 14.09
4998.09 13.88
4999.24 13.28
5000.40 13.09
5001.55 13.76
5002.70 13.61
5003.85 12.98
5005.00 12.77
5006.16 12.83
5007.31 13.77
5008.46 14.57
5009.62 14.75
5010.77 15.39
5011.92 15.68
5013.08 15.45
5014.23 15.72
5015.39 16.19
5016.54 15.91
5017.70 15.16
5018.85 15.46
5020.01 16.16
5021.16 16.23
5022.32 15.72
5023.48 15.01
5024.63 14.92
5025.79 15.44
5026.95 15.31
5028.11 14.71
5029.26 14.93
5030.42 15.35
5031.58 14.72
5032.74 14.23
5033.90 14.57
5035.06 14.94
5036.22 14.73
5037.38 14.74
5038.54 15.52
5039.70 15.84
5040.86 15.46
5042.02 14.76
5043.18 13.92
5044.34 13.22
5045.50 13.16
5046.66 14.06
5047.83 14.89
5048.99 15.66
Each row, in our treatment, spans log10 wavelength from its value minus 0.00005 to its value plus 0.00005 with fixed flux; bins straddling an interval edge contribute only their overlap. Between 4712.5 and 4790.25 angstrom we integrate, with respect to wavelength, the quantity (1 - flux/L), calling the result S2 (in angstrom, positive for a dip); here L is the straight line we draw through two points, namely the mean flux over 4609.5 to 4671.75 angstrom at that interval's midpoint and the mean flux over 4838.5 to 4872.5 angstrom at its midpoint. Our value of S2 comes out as 9.2 angstrom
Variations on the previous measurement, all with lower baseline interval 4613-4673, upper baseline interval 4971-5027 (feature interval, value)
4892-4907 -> 0.6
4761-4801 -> 2.6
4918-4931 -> -1.1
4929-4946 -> -1.5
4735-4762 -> 2.6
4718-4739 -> 4.5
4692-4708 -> 1.3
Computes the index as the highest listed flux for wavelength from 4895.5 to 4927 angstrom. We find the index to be 17.25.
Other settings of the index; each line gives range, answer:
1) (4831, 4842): 15.36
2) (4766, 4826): 13.92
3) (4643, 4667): 14.06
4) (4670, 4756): 14.49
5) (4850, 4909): 16.52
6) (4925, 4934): 16.75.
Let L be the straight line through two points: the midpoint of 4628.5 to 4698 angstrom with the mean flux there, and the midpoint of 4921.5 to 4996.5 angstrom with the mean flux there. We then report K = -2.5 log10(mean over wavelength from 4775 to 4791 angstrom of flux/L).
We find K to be 0.099 mag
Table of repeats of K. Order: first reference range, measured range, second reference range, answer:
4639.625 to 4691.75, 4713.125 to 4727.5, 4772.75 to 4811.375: 0.18 mag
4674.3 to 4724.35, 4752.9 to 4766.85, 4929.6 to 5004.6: 0.06 mag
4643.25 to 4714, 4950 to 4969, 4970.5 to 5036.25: -0.08 mag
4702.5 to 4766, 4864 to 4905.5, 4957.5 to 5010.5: -0.07 mag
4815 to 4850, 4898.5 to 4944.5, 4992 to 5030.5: -0.08 mag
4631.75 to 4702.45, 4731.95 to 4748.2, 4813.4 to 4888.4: 0.12 mag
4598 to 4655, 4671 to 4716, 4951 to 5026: 0.05 mag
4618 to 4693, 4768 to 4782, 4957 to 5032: 0.07 mag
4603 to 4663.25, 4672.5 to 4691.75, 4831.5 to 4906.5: 0.02 mag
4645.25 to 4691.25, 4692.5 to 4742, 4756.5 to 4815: 0.16 mag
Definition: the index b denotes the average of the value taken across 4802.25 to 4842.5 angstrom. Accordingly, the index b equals 12.1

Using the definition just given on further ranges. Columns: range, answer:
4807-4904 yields 13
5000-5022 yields 14.7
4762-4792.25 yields 11.8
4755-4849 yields 11.9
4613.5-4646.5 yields 11.4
